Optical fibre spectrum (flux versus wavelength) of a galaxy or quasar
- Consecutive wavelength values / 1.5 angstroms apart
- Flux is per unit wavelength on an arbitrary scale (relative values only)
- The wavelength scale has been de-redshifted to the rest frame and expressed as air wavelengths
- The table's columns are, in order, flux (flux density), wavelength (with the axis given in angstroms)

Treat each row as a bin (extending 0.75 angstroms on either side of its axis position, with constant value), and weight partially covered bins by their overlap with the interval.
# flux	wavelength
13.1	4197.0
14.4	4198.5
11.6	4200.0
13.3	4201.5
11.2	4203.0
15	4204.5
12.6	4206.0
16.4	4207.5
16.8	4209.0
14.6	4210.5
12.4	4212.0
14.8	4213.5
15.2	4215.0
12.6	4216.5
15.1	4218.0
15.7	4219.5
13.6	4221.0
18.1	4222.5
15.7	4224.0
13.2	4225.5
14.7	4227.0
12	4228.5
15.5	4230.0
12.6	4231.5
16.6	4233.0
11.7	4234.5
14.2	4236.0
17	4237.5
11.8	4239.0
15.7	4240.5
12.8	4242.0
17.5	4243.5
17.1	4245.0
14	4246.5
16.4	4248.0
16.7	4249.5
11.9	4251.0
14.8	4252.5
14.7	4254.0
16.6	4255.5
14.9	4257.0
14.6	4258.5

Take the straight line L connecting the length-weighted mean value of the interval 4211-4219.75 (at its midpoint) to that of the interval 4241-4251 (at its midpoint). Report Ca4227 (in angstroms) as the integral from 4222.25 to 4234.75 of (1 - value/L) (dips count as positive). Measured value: 0.28 angstroms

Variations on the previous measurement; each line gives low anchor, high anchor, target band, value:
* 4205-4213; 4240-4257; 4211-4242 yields 1.1 angstroms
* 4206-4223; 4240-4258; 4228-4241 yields 0.8 angstroms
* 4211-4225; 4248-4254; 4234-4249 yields -0.2 angstroms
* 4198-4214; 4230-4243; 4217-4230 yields -0.6 angstroms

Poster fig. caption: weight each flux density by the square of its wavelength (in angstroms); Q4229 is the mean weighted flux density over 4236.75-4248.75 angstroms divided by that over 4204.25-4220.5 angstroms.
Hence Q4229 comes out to 1.1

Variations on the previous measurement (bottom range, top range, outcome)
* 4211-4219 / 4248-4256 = 1.09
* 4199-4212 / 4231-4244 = 1.06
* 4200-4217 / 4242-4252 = 1.12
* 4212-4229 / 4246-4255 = 1.03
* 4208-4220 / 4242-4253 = 1.06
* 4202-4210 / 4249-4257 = 1.06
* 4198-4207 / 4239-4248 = 1.19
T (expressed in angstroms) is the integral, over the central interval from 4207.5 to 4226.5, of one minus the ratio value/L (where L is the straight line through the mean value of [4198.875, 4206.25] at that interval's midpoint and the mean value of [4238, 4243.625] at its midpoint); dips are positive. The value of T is -2.17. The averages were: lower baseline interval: 12.8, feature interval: 14.9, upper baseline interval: 14.2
